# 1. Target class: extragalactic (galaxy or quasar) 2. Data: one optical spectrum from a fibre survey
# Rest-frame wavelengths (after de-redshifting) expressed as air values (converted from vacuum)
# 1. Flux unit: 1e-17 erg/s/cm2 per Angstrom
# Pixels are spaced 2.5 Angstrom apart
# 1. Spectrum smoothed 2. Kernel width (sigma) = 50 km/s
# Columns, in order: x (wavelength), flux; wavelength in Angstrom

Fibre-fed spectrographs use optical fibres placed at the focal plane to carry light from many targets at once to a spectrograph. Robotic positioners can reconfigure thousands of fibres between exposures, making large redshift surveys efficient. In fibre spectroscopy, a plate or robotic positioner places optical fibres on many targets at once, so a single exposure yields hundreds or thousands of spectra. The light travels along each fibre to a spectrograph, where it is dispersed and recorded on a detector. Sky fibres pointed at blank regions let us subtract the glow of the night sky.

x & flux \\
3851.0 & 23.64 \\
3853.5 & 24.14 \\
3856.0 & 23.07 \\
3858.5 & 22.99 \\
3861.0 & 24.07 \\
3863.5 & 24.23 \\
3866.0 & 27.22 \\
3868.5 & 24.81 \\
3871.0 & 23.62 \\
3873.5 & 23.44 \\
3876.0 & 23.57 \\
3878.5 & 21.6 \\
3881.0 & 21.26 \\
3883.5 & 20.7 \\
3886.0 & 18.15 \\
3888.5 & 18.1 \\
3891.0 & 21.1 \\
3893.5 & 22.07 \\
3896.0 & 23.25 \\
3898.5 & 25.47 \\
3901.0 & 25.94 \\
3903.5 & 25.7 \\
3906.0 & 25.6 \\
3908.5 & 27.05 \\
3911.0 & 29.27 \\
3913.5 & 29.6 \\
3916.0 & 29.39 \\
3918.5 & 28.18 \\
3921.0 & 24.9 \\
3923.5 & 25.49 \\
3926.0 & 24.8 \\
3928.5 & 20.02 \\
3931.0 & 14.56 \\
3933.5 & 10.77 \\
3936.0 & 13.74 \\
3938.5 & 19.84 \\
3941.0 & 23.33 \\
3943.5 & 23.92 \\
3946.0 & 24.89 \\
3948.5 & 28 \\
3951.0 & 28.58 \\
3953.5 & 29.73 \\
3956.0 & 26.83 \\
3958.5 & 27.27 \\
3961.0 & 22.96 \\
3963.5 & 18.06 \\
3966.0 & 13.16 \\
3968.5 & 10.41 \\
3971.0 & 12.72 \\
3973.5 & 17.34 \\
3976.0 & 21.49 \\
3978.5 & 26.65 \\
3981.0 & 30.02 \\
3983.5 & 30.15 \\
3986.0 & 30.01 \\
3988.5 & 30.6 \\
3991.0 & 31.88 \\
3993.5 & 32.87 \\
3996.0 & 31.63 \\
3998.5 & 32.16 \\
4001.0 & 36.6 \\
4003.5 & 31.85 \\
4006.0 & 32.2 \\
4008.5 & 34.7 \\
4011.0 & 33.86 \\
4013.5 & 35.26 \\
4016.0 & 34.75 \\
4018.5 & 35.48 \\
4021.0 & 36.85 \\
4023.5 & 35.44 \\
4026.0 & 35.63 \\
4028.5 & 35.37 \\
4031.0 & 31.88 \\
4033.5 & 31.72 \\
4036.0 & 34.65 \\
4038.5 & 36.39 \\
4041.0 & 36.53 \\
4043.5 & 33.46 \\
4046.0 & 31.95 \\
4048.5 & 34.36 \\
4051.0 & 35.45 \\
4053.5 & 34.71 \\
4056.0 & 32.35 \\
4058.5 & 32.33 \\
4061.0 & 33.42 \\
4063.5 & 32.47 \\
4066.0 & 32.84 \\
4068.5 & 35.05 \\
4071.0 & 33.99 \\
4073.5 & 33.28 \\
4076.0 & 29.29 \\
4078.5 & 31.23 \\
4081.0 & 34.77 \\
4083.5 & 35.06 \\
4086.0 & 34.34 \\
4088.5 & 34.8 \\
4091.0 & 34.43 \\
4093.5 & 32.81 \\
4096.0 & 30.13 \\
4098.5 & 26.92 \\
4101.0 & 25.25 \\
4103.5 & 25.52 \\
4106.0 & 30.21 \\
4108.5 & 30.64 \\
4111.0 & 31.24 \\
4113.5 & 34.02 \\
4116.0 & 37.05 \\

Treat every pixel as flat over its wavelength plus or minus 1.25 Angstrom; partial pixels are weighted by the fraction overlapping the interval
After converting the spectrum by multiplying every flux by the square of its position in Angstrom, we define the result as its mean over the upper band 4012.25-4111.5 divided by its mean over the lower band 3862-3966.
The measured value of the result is 1.5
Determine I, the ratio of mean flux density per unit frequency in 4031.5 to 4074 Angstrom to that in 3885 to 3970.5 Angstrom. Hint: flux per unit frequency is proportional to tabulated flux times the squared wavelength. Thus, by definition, 1.6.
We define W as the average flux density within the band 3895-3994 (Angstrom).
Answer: 24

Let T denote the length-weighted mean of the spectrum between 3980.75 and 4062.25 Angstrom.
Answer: 33.6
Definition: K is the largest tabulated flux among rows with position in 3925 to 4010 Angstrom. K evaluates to 36.6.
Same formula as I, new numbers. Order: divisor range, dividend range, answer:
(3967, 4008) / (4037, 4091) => 1.27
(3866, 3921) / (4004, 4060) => 1.51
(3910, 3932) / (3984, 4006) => 1.32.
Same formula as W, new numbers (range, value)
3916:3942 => 21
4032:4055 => 34.3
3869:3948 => 22.9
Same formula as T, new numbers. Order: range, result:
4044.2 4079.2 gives 33.1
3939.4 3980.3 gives 22.3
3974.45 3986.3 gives 27.2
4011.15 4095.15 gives 34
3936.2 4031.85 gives 28.1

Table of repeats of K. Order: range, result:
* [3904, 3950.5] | 29.6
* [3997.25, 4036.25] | 36.85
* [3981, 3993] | 31.88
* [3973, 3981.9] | 30.02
